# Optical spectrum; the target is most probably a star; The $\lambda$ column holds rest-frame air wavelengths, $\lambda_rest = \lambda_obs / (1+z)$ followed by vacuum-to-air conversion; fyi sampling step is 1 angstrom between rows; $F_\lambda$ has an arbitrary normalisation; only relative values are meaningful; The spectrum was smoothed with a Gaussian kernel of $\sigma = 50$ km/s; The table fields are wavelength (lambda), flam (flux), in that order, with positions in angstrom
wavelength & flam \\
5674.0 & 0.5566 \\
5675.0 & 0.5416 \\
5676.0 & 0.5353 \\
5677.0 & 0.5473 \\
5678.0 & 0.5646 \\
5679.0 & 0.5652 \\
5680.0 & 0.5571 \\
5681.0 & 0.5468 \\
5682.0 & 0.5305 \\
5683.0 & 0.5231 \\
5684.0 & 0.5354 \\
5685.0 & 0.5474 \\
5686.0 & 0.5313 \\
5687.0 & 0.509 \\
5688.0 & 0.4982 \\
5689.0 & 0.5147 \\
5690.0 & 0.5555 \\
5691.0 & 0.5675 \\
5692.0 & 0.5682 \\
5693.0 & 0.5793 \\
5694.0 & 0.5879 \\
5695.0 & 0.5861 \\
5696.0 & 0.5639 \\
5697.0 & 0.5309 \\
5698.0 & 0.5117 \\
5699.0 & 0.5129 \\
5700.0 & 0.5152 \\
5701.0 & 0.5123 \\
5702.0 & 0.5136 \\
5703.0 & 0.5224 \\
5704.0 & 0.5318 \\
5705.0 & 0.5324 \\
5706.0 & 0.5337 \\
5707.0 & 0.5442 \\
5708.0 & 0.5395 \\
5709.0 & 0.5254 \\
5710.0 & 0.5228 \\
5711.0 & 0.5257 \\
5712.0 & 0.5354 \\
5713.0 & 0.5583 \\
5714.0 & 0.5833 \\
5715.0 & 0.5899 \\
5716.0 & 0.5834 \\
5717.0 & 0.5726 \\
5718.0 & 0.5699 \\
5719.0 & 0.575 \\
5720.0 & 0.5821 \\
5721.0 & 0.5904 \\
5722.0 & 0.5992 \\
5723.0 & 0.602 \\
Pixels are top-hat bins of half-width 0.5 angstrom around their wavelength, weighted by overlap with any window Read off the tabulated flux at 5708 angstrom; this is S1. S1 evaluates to 0.5395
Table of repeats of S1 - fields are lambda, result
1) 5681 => 0.5468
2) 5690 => 0.5555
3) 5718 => 0.5699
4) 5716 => 0.5834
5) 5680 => 0.5571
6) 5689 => 0.5147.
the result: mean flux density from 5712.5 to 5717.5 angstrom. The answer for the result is 0.578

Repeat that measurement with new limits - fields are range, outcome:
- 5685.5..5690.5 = 0.522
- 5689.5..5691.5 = 0.561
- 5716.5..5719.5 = 0.572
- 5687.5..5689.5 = 0.506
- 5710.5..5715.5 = 0.559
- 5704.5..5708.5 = 0.537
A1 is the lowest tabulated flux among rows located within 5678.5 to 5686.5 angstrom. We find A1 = 0.5231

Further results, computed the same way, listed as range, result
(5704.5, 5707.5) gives 0.5324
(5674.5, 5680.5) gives 0.5353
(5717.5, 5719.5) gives 0.5699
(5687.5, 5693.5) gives 0.4982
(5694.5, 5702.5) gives 0.5117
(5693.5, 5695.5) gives 0.5861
